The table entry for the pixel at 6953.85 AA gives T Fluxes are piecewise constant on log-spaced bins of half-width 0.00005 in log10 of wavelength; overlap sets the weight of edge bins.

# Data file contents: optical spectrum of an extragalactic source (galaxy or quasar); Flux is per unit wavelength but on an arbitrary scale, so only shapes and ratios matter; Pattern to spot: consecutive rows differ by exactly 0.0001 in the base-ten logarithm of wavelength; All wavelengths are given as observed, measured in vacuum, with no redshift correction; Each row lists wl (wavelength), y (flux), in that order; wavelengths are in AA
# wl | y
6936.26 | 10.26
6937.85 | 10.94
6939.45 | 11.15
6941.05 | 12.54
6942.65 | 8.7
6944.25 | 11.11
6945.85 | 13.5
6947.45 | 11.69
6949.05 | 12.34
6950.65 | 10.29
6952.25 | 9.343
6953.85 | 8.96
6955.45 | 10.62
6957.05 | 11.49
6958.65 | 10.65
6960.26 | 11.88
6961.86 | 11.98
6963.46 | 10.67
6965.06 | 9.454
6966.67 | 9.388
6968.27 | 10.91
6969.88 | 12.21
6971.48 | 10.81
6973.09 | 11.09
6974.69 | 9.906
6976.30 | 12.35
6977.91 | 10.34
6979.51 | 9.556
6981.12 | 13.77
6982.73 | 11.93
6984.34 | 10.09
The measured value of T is 8.96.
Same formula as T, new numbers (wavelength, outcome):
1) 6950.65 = 10.29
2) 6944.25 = 11.11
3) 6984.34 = 10.09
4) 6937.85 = 10.94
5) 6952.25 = 9.343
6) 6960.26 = 11.88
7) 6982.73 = 11.93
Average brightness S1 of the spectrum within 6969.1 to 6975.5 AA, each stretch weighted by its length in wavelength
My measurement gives 11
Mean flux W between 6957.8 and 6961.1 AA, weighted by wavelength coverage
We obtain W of 11.3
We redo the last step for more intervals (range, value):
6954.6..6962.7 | 11.3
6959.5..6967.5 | 10.7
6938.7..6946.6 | 11.4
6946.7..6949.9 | 12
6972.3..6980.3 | 10.7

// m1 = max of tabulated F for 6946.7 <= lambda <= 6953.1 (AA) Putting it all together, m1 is 12.34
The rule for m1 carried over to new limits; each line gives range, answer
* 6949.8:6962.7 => 11.98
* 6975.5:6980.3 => 12.35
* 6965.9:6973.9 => 12.21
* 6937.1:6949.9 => 13.5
